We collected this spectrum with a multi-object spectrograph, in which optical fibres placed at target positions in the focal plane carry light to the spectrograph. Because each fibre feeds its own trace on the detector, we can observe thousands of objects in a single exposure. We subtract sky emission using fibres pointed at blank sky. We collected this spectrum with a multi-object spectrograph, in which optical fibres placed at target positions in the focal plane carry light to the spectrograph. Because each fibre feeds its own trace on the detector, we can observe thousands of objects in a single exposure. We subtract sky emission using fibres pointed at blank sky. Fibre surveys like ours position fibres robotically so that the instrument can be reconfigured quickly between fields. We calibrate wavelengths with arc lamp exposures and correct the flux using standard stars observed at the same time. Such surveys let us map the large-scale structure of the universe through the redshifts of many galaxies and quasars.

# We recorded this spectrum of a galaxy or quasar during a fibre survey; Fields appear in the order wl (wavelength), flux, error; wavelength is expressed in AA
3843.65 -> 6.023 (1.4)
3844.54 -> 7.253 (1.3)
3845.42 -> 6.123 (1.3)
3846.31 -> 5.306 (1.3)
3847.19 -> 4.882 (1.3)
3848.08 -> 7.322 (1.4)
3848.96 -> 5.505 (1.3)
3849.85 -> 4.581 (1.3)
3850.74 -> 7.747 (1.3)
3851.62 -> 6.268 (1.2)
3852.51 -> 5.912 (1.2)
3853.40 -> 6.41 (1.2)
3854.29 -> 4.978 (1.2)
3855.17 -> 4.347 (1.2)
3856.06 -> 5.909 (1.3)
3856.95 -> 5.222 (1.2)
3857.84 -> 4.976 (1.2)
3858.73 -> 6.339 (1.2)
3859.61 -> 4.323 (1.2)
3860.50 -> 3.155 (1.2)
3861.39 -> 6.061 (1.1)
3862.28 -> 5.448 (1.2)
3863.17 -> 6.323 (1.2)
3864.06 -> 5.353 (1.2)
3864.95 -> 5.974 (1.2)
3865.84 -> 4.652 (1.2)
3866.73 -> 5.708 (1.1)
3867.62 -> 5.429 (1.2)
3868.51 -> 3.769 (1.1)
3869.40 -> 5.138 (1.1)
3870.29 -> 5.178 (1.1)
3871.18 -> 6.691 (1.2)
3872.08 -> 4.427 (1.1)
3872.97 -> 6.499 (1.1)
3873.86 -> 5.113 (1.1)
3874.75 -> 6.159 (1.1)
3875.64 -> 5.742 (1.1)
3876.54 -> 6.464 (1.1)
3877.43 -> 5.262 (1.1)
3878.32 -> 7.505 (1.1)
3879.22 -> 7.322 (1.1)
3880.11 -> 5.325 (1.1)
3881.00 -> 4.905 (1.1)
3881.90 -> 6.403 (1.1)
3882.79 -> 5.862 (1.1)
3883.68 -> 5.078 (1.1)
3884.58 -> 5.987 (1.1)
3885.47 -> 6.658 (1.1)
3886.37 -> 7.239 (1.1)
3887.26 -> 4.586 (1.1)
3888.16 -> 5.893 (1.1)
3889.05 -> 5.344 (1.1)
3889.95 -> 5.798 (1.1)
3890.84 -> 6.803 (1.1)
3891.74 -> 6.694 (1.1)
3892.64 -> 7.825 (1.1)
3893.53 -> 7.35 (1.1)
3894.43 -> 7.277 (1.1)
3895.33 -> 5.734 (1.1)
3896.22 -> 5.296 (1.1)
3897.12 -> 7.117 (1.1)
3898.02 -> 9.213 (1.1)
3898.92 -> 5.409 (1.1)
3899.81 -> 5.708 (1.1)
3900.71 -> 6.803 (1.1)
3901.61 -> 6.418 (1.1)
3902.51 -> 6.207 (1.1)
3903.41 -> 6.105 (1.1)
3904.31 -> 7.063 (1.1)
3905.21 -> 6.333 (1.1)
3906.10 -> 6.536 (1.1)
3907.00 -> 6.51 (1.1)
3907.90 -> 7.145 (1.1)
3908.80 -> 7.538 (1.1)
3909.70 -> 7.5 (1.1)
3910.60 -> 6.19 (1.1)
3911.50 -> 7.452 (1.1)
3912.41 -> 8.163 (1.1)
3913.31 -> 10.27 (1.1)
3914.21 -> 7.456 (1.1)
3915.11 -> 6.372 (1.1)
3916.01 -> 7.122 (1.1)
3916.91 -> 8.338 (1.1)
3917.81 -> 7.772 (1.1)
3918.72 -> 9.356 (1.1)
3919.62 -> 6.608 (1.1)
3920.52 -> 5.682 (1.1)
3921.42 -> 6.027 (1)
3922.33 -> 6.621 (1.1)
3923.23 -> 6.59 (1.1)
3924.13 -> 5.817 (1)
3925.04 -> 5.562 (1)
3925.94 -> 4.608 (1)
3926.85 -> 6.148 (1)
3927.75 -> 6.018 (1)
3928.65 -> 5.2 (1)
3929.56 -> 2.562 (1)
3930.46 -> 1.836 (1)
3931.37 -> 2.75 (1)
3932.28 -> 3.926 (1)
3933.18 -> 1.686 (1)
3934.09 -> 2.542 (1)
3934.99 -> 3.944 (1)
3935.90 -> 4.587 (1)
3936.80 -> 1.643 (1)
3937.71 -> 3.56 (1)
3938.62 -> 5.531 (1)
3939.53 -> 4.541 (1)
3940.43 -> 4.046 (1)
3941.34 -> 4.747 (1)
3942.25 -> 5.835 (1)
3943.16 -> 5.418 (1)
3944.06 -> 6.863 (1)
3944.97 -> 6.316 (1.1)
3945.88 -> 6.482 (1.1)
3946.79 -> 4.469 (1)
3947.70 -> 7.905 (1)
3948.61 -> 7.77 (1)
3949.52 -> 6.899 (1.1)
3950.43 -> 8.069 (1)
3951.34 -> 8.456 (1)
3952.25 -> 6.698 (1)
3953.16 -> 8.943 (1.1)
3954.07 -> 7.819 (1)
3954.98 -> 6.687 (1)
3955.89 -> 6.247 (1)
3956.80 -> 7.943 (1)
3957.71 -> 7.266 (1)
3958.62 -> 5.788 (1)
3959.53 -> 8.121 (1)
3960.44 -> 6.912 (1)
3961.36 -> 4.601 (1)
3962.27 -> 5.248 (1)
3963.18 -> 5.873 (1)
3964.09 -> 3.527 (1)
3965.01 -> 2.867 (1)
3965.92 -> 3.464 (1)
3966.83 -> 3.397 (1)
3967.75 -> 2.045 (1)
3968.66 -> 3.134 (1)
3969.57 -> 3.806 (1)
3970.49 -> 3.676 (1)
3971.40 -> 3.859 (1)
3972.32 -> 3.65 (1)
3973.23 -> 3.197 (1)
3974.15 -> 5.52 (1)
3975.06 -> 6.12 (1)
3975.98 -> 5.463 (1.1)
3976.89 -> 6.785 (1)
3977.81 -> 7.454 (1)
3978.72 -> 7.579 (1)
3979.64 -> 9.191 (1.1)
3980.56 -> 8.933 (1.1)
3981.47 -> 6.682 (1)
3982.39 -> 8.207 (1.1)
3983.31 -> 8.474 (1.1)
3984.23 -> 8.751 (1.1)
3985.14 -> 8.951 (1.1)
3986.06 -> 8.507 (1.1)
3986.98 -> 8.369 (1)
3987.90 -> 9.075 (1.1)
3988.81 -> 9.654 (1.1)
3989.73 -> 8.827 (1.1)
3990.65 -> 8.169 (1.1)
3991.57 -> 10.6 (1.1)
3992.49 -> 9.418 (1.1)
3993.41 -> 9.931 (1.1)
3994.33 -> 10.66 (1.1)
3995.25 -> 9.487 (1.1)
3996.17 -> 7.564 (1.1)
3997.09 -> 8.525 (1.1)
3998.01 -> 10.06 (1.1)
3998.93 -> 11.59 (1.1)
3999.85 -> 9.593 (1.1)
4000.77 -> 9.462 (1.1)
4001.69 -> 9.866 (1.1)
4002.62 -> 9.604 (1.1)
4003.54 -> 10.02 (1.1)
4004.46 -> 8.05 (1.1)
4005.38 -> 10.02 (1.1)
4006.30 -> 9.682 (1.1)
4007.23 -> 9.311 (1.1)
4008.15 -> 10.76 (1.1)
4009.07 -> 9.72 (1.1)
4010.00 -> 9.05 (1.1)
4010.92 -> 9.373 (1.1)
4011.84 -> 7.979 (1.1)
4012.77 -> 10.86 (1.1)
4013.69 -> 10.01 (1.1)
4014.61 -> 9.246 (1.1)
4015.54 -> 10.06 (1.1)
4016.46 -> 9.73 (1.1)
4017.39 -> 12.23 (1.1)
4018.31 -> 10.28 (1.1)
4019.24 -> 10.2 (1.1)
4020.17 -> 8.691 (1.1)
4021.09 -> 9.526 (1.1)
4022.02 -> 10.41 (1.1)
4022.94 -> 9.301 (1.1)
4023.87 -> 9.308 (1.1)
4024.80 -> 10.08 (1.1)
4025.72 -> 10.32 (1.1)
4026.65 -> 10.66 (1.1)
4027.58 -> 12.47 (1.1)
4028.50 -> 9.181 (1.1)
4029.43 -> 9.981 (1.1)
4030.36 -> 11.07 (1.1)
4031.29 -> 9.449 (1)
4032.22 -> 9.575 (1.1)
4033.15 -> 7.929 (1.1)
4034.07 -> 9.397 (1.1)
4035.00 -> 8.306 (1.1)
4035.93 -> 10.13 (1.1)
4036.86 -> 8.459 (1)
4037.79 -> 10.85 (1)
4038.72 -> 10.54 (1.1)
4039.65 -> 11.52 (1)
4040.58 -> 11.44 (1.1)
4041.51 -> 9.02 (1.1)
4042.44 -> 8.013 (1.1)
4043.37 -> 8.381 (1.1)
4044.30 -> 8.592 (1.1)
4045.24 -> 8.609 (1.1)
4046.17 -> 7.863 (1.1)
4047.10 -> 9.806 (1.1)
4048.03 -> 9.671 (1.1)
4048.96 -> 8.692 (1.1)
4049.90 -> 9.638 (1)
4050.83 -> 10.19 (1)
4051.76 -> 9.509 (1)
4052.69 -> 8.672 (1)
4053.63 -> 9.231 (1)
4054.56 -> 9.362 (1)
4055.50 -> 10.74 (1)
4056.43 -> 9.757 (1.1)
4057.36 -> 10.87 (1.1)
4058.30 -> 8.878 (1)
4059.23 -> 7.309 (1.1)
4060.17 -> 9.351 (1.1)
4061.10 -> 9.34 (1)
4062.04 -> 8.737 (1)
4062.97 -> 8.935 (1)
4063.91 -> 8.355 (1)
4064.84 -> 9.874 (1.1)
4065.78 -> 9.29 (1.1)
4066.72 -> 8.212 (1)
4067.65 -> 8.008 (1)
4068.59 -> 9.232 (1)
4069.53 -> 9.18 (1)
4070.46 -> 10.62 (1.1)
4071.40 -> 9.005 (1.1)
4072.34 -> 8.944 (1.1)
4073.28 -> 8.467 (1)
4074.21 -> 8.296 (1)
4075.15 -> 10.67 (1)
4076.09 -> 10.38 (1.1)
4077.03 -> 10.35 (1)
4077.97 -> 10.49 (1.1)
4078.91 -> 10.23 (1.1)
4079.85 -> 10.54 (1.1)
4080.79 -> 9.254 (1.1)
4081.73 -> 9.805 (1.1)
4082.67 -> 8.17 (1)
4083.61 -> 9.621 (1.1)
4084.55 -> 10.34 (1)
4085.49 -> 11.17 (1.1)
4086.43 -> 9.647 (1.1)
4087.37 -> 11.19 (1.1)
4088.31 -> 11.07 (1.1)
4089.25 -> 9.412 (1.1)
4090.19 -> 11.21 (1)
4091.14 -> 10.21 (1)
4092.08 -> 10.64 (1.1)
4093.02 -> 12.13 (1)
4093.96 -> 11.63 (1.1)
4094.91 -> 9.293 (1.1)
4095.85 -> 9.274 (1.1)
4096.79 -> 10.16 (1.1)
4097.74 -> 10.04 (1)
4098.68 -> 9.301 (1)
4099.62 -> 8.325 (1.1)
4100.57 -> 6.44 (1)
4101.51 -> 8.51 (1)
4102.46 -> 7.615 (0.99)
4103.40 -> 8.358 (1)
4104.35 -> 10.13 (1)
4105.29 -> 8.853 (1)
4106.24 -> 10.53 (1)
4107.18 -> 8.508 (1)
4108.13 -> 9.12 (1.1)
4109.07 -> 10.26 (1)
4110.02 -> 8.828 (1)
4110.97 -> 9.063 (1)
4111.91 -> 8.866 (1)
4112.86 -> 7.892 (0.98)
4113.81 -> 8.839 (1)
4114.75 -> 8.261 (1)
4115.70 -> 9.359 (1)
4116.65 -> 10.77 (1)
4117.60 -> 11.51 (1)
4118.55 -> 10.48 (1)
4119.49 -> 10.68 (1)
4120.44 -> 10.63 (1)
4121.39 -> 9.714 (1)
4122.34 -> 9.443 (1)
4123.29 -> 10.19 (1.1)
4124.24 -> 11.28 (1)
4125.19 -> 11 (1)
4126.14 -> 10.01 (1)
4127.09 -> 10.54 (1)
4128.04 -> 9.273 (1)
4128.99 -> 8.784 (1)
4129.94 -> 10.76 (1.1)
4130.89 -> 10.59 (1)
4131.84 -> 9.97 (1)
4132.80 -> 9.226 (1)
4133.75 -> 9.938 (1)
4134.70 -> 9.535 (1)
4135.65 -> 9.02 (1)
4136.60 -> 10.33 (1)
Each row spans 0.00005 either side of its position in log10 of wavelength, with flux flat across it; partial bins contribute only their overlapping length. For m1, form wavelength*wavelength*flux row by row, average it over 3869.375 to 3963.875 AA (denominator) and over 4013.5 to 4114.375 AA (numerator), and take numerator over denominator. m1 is 1.68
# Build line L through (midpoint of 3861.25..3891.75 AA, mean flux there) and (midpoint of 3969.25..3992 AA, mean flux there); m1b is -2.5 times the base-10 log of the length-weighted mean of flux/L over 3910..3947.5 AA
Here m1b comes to 0.17 mag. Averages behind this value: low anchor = 5.78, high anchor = 7.2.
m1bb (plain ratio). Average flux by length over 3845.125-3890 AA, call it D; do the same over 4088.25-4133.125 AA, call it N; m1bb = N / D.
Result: 1.7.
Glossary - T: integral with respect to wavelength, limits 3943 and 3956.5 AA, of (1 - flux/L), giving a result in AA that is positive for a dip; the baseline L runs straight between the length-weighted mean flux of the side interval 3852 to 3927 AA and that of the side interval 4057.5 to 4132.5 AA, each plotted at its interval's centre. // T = 0.3 AA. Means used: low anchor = 6.21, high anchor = 9.62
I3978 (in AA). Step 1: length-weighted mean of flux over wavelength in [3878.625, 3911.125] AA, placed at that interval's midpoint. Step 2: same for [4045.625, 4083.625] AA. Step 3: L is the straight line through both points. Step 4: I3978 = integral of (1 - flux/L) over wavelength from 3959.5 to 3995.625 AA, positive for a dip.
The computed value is 5.6 AA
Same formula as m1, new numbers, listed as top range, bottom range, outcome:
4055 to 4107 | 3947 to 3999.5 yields 1.43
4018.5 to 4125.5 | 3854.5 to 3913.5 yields 1.73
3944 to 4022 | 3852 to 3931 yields 1.34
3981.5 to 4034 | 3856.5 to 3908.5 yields 1.70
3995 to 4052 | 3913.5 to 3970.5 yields 1.81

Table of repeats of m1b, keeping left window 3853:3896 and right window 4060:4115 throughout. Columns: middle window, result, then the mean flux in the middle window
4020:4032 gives -0.20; 10.1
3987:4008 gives -0.20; 9.5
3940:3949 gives 0.17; 5.97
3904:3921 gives -0.14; 7.34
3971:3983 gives 0.18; 6.39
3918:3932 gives 0.21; 5.45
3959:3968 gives 0.48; 4.67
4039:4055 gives -0.07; 9.32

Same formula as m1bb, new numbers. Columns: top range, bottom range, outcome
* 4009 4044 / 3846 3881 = 1.75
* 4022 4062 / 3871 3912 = 1.50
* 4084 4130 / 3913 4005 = 1.49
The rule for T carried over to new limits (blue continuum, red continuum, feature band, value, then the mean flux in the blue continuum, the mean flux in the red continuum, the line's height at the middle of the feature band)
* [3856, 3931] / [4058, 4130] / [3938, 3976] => 8.50 AA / 6.14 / 9.6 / 7.23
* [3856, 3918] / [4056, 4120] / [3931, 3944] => 5.64 AA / 6.24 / 9.53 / 7.07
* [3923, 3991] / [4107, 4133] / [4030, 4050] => -3.94 AA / 5.84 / 9.8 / 7.85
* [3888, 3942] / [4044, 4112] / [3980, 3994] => -2.52 AA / 5.94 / 9.47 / 7.5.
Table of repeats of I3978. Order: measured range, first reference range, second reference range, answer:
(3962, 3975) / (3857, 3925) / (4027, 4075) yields 6.6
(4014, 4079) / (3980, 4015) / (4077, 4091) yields 1.5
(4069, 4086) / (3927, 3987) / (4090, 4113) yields -1.9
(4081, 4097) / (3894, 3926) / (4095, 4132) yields -1.8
